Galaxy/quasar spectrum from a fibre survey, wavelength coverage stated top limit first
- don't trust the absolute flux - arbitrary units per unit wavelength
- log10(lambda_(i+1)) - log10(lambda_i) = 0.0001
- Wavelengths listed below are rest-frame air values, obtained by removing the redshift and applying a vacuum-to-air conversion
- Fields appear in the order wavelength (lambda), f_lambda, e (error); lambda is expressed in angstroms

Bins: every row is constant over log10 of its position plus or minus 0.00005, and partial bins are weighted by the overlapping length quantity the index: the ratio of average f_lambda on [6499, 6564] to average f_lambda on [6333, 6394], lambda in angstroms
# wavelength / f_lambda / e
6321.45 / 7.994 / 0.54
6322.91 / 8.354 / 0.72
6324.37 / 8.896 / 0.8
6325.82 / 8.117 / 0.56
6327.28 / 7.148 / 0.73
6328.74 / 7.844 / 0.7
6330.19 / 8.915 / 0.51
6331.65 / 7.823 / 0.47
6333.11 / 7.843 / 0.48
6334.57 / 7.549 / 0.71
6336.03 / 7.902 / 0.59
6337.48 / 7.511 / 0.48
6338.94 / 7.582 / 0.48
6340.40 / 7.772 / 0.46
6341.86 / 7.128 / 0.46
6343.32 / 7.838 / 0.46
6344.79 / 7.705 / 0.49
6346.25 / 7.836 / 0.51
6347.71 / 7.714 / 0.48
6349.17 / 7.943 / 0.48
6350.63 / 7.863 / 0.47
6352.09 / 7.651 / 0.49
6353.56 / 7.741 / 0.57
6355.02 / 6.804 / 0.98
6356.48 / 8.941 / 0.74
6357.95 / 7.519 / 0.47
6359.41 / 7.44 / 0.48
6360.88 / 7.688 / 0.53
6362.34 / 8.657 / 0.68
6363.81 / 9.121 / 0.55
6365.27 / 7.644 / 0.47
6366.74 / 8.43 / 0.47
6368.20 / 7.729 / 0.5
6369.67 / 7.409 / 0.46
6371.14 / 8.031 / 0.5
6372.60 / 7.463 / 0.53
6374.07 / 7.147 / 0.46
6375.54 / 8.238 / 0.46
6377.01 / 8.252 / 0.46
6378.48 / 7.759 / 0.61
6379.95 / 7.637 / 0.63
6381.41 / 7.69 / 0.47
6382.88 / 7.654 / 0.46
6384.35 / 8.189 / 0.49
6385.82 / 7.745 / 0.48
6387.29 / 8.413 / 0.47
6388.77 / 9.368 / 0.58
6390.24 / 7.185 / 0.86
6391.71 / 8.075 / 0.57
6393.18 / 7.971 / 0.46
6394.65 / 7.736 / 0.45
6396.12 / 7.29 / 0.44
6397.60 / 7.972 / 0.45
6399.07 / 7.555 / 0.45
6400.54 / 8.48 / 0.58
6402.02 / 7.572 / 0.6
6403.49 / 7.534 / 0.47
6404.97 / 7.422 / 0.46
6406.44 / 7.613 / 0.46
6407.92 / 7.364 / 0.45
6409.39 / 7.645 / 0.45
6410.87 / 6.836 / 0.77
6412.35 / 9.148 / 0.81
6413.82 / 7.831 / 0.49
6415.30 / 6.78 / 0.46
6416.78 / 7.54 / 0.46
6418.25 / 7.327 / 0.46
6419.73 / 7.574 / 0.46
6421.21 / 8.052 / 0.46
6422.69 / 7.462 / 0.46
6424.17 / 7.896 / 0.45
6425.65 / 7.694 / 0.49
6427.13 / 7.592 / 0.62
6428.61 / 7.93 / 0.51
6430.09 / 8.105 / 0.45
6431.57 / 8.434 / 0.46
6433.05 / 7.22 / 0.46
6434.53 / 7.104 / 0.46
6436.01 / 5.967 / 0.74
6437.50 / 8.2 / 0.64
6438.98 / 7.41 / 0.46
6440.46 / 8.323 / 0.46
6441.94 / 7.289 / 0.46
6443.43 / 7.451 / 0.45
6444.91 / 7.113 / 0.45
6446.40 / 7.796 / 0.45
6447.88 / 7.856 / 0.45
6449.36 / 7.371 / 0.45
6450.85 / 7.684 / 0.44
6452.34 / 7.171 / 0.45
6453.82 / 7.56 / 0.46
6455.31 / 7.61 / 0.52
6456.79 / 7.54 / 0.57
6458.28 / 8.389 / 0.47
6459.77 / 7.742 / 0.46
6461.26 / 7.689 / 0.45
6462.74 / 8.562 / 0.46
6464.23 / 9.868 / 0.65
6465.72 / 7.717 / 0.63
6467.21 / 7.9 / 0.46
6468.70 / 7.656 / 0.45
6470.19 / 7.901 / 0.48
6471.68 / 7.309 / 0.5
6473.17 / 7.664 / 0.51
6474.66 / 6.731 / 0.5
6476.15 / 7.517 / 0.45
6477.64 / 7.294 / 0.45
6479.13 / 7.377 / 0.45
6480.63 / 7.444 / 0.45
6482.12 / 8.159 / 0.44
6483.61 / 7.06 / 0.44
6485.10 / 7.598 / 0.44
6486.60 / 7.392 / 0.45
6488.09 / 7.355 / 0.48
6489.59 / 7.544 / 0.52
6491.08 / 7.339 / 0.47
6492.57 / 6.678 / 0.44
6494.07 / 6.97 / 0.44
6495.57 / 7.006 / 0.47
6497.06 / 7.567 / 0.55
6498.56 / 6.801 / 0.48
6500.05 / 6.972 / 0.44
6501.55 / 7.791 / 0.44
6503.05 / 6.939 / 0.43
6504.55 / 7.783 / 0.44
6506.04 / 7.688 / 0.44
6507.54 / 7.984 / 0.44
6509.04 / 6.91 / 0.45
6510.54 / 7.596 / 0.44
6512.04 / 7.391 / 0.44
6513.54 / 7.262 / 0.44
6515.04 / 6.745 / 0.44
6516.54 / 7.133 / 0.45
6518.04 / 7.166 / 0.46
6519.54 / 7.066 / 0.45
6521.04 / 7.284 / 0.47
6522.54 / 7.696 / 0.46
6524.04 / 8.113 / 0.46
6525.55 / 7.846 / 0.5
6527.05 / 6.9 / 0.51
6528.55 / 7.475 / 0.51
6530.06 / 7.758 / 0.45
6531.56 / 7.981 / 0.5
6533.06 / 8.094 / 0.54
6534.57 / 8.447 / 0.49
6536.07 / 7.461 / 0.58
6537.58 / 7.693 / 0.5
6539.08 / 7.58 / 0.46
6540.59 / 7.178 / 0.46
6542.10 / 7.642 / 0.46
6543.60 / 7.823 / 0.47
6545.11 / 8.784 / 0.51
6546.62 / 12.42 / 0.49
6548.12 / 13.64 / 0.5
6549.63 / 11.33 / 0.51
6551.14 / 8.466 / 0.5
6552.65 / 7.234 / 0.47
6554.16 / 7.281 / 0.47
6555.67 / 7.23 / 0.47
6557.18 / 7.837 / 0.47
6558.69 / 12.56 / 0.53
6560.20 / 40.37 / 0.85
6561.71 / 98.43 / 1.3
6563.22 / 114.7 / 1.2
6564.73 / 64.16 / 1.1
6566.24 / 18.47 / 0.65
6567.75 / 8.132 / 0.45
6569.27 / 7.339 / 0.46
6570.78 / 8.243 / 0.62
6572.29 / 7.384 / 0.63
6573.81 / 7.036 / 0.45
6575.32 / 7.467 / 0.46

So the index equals 1.71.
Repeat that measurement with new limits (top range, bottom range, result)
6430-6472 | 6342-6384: 0.99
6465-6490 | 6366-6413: 0.96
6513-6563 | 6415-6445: 1.73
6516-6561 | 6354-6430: 1.22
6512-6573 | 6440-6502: 2.05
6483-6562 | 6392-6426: 1.26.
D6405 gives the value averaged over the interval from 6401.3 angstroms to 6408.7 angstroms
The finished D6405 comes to 7.51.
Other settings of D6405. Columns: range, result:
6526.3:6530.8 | 7.37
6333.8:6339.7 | 7.65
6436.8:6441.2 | 7.99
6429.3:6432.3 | 8.27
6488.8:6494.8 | 7.13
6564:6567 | 41.1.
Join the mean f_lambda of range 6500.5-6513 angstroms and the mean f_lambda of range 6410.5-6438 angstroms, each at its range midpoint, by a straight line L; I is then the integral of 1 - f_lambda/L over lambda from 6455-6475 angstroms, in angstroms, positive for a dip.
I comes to -0.9 angstroms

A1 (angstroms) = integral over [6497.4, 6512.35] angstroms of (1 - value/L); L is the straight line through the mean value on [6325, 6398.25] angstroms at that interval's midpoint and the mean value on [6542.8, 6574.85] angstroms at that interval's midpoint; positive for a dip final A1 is 9.0 angstroms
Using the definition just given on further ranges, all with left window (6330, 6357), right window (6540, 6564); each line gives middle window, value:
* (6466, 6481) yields 8.60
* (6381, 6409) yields 9.09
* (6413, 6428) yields 6.61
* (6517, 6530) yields 8.46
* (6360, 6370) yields 1.34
